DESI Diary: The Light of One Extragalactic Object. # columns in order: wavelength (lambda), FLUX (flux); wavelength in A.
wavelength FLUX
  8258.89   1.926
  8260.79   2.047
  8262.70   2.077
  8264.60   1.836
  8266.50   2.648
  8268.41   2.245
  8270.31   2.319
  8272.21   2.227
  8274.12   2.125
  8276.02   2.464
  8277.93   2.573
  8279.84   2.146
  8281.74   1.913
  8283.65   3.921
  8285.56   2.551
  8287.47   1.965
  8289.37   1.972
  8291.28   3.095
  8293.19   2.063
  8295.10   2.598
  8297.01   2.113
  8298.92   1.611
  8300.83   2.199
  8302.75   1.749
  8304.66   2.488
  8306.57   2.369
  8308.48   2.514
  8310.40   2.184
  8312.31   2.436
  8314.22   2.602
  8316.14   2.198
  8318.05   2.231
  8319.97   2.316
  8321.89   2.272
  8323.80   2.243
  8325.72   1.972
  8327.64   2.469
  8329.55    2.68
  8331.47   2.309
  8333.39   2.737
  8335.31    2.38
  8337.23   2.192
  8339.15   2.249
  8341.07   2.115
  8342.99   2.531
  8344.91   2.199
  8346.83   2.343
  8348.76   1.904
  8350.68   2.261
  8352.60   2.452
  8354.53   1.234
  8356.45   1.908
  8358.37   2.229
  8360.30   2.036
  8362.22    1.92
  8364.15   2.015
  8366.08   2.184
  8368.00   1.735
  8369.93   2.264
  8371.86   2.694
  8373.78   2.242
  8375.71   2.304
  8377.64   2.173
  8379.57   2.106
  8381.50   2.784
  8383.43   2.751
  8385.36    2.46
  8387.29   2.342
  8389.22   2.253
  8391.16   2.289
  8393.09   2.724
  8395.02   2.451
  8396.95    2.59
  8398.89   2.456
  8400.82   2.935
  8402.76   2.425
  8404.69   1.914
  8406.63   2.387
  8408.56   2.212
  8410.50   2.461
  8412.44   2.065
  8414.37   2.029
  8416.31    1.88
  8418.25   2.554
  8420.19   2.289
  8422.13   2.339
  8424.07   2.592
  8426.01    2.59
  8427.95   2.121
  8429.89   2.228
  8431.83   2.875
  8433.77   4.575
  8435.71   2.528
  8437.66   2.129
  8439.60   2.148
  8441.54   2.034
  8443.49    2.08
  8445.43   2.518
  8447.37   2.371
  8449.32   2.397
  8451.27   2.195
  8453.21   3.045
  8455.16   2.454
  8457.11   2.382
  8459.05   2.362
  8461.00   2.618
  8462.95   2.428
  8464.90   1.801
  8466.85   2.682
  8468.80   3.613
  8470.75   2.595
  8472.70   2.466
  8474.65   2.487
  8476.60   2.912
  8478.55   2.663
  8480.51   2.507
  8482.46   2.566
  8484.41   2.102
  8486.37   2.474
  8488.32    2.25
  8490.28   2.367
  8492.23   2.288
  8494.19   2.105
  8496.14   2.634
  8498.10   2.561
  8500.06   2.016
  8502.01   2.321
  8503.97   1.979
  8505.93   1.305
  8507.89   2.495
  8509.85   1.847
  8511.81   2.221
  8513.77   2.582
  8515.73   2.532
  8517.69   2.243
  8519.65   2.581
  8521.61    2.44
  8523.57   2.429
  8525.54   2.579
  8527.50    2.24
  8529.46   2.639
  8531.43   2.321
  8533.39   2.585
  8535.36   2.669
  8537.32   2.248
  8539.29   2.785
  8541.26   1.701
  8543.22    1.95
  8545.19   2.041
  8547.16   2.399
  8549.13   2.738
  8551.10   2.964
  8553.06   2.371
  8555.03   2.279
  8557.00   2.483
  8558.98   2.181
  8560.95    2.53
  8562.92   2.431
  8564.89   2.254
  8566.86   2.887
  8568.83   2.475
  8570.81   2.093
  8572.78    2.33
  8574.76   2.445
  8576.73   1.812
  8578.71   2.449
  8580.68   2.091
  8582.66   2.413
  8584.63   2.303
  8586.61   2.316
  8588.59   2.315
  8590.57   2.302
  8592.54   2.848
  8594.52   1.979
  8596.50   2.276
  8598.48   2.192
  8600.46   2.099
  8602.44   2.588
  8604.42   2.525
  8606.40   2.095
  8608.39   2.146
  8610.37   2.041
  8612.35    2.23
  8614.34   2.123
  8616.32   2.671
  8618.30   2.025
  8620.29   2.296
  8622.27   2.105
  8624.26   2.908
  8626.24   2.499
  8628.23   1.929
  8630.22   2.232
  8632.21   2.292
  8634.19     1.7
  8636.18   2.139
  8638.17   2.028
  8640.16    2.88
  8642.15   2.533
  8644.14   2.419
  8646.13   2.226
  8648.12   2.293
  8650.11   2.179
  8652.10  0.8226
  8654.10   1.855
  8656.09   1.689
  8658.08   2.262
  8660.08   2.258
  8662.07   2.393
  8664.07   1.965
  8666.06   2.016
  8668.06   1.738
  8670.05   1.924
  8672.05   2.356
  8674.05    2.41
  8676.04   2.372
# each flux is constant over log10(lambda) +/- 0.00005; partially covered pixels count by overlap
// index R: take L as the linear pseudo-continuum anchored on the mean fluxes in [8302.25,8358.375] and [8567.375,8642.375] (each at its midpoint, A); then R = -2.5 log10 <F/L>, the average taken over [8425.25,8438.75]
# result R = -0.20 mag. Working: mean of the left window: 2.26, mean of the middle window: 2.72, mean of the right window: 2.28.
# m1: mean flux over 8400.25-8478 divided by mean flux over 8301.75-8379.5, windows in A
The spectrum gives 1.1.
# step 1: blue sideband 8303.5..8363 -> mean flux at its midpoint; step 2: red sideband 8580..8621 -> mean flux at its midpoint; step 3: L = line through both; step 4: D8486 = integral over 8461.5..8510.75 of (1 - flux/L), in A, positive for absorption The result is -2.4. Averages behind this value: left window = 2.26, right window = 2.28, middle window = 2.38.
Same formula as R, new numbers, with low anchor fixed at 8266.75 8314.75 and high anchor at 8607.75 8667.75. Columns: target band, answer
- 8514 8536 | -0.12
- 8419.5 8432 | -0.06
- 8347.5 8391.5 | 0.05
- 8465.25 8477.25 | -0.21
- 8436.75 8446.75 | 0.04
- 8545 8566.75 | -0.12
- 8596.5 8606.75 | -0.06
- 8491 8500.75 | -0.04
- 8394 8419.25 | -0.03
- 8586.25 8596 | -0.08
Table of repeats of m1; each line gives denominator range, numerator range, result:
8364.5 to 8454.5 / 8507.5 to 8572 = 1.00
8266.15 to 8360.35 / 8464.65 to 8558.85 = 1.05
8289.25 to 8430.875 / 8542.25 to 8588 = 1.03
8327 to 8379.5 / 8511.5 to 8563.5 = 1.09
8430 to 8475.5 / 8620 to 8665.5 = 0.85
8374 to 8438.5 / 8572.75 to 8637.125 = 0.92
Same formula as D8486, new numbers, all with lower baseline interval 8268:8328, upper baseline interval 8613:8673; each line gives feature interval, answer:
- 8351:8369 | 2.4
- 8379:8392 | -0.9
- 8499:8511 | 1.2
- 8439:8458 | -1.0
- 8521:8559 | -3.5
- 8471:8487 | -2.1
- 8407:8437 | -3.0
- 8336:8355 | 1.0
